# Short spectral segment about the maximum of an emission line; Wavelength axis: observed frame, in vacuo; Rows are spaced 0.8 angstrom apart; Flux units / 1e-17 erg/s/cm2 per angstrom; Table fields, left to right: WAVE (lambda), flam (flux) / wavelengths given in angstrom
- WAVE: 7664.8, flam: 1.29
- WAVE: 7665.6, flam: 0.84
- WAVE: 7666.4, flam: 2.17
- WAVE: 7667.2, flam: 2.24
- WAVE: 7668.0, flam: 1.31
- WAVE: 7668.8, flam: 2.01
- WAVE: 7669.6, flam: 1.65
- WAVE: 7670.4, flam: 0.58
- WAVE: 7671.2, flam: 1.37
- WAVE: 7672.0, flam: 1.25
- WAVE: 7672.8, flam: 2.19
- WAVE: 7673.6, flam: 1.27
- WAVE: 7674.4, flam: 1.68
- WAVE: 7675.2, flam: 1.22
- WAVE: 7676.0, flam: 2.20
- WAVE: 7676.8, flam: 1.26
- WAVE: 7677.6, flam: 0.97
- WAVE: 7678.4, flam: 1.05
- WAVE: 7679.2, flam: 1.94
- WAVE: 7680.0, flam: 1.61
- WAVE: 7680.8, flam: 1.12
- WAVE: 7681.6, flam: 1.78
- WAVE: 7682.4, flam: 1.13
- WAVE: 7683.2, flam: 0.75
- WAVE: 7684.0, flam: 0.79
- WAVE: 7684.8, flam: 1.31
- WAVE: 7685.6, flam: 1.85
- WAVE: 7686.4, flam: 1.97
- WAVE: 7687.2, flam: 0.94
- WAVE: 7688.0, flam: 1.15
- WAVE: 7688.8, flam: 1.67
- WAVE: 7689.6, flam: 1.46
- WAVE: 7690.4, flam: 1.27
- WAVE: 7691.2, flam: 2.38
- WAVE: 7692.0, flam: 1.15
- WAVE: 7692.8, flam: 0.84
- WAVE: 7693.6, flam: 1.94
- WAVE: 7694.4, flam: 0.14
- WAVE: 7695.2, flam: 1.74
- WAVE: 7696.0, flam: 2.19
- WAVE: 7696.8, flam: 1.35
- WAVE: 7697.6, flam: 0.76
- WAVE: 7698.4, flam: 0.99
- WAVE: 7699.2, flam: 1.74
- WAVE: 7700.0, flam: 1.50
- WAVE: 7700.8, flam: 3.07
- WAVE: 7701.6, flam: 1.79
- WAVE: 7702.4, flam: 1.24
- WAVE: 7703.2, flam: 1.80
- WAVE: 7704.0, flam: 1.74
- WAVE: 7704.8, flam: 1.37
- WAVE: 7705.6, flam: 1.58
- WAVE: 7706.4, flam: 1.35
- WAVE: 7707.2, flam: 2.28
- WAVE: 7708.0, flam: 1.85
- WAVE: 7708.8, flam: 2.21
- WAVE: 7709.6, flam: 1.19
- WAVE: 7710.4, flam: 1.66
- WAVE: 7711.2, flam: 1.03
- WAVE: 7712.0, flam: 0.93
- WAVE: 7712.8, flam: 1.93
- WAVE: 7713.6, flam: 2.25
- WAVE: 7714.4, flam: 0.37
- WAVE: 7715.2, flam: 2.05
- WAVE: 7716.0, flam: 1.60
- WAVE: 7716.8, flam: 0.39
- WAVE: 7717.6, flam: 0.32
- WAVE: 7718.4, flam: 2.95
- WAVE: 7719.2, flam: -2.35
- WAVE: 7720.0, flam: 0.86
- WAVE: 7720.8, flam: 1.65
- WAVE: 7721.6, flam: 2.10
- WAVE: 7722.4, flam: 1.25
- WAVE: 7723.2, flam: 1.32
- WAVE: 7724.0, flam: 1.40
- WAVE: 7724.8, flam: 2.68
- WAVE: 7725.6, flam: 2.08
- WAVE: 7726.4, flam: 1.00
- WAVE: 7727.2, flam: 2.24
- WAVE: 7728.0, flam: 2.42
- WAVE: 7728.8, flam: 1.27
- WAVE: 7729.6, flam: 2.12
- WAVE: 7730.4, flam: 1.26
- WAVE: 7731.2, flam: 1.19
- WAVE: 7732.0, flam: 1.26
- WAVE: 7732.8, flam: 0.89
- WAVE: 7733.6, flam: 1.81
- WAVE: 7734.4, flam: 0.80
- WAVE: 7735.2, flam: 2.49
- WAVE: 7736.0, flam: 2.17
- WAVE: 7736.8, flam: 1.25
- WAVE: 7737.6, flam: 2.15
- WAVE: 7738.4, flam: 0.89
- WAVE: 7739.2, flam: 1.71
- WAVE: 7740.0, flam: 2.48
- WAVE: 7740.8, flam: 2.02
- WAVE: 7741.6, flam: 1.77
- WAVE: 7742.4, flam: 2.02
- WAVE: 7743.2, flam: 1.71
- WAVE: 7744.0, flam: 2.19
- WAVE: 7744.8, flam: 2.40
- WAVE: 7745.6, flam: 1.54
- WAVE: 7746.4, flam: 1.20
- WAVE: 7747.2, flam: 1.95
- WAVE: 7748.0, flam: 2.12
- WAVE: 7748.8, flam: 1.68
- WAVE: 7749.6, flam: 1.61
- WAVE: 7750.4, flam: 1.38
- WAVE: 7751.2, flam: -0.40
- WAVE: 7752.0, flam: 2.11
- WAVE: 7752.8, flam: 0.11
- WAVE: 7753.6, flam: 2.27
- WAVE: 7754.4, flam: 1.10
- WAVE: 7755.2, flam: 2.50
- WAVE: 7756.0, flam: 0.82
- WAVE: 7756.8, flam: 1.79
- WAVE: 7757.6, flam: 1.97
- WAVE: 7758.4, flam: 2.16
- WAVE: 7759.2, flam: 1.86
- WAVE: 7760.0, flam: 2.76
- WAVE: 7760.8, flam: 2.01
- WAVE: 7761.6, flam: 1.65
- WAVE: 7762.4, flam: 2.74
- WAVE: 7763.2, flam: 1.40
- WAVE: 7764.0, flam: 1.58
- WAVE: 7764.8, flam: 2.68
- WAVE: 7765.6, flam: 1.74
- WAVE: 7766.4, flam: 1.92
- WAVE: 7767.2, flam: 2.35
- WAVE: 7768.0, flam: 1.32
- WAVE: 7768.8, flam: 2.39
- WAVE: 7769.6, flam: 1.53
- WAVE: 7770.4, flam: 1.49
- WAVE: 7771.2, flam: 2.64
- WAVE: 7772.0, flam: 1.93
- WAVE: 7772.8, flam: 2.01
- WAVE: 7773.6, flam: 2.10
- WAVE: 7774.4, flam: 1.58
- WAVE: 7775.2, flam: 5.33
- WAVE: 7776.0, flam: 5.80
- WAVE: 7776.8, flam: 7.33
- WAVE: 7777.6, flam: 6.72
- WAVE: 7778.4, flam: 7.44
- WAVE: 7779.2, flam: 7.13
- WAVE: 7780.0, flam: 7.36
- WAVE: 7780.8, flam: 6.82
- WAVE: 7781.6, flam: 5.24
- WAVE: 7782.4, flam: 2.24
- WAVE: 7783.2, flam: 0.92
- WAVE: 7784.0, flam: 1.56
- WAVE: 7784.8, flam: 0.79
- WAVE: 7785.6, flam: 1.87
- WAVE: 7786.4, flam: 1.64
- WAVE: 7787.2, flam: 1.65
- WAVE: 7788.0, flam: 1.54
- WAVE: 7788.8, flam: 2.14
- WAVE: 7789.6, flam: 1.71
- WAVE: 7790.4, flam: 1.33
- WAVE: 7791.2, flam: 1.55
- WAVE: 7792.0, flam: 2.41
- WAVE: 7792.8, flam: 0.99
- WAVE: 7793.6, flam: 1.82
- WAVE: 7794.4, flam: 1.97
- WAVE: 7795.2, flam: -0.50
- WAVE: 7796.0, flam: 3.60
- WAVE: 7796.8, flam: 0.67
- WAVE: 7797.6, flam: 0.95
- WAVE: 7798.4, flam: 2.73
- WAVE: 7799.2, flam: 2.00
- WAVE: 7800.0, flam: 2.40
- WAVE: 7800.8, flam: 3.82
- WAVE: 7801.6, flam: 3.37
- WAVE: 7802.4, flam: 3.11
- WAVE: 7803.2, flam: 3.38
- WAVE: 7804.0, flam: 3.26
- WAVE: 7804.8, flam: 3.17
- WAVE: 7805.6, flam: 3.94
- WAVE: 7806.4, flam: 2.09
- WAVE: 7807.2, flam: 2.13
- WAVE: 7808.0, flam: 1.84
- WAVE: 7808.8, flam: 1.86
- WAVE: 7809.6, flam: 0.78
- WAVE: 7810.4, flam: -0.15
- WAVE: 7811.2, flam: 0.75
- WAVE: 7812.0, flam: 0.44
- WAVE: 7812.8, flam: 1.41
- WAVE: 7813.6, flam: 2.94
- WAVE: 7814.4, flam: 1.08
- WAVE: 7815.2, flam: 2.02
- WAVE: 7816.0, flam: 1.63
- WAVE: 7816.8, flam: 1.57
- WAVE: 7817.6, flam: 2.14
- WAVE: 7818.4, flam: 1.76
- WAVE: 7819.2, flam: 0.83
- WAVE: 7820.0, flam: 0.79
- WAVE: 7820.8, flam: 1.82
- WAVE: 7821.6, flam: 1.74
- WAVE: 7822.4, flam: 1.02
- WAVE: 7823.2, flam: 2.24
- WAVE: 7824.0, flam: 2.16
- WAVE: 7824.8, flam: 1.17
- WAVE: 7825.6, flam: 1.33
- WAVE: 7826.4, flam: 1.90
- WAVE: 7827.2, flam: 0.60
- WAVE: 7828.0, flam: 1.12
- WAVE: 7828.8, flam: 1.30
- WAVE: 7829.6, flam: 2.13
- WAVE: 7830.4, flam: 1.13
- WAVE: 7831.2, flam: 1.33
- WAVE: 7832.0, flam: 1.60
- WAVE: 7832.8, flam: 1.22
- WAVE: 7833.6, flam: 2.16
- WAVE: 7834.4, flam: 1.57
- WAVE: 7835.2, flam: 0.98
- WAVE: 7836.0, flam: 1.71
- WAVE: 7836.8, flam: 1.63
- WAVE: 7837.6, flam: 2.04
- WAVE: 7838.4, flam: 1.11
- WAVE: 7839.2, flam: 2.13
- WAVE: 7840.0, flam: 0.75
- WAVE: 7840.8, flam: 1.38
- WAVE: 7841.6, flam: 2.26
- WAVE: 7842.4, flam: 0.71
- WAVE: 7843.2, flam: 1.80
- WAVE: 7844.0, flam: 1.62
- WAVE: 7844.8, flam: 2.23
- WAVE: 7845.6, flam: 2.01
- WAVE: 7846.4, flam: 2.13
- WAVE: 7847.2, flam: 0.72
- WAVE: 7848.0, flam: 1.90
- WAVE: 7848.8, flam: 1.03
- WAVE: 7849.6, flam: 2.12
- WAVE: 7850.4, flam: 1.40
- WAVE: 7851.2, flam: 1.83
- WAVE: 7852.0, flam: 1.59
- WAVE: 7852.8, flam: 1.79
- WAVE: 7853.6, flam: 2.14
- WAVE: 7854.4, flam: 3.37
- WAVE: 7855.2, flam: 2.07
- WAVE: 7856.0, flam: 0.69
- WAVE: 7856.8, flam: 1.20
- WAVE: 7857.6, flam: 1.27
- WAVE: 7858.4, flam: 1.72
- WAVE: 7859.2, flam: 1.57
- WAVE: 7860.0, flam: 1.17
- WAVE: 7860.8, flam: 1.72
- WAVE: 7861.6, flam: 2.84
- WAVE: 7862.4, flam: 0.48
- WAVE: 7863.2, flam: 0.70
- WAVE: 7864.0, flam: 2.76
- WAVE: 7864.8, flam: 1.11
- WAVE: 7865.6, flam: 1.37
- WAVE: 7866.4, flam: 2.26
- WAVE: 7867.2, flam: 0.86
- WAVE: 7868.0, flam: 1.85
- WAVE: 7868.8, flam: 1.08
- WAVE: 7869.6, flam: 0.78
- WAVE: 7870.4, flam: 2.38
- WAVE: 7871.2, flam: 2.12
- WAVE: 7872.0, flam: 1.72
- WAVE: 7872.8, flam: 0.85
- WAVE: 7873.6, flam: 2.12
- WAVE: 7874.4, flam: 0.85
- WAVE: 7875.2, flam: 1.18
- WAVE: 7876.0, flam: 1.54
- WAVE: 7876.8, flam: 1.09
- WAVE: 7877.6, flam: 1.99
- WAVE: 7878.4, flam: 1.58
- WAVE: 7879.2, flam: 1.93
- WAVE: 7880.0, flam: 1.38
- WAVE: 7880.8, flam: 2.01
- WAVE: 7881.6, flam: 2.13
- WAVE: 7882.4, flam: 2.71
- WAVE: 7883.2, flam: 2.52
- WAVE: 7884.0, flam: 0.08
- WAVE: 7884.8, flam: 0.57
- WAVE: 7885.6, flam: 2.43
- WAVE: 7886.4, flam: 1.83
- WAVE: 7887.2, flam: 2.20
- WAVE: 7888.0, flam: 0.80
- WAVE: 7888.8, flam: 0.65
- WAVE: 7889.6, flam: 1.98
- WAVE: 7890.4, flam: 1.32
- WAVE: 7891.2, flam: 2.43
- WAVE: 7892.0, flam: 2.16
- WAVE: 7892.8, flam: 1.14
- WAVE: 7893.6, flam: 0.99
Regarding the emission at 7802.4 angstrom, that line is [N II] 6583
